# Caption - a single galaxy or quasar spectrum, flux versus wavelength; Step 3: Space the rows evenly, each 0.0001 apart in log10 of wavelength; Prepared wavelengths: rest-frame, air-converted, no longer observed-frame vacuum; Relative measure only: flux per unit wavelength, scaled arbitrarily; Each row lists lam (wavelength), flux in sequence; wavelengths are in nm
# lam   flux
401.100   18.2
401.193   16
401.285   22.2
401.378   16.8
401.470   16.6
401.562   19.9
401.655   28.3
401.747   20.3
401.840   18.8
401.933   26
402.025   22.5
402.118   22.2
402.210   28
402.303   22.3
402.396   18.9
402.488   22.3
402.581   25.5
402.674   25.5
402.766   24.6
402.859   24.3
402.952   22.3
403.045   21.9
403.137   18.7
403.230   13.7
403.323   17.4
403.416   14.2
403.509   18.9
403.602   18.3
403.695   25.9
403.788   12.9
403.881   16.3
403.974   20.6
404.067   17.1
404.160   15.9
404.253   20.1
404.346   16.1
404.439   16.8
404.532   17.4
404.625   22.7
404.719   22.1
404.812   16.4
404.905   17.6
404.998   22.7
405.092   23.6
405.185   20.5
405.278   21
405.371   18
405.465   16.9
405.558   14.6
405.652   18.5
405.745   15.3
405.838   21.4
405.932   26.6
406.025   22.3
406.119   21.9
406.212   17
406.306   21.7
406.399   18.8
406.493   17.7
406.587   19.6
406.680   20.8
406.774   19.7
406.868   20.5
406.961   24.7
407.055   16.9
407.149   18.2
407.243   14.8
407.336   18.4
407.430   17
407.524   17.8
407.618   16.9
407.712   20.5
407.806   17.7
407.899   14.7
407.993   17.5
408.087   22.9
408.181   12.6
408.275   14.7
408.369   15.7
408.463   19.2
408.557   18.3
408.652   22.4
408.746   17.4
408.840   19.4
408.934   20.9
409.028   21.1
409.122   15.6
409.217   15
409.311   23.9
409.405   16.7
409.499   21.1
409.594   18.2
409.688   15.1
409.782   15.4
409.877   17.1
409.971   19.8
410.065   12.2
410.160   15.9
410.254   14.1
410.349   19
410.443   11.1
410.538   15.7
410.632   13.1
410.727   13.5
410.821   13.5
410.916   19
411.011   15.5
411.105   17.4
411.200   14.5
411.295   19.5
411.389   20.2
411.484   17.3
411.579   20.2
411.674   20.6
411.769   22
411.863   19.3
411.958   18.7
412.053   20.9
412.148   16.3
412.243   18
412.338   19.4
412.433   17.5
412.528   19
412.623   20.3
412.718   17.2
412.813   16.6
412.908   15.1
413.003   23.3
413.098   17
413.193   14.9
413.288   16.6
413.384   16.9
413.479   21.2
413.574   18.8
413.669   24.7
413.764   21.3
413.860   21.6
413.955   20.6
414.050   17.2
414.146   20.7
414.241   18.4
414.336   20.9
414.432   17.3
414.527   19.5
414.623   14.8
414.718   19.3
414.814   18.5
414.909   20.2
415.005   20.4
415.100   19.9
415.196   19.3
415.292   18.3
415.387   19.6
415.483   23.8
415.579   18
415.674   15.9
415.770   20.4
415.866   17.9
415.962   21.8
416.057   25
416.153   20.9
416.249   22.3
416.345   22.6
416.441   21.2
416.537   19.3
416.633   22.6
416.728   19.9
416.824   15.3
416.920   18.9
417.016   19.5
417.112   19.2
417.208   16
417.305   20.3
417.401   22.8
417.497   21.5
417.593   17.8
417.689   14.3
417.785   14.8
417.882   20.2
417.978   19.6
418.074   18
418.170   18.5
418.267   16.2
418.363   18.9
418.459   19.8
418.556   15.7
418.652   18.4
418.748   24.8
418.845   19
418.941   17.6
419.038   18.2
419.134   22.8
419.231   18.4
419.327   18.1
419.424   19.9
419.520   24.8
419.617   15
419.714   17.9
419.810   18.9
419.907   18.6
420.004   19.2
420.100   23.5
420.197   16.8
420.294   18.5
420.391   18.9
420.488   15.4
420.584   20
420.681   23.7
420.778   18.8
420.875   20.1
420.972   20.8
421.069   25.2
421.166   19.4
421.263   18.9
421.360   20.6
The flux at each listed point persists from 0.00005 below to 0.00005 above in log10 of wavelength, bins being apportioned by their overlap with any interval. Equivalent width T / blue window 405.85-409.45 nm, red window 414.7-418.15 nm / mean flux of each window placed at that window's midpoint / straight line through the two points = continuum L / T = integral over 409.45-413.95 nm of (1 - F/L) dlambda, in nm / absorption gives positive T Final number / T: 0.33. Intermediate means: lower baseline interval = 18.9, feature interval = 17.8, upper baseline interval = 19.6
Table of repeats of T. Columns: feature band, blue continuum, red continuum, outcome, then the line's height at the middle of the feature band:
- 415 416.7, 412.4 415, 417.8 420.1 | -0.14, 19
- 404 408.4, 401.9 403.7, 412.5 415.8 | 0.43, 20.8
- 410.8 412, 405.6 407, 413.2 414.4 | 0.09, 19.9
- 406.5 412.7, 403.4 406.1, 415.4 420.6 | 0.42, 19.2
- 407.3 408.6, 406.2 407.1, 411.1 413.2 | 0.14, 19.5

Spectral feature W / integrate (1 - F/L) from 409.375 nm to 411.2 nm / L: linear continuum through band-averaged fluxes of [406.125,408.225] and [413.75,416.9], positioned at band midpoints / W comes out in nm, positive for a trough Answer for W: 0.30 nm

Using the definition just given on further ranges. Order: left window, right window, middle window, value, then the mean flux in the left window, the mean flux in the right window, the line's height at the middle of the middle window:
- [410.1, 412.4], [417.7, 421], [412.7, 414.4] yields -0.12 nm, 17.3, 19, 17.8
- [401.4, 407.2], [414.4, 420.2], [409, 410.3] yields 0.17 nm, 20.1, 19.3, 19.8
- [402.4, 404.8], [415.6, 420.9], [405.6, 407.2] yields -0.04 nm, 19.6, 19.3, 19.6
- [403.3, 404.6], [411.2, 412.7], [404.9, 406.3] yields -0.15 nm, 17.8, 19.1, 18.1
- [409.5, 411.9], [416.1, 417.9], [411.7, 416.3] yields -0.29 nm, 16.8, 19.4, 18.2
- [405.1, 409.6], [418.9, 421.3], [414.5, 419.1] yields 0.02 nm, 18.9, 19.6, 19.4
